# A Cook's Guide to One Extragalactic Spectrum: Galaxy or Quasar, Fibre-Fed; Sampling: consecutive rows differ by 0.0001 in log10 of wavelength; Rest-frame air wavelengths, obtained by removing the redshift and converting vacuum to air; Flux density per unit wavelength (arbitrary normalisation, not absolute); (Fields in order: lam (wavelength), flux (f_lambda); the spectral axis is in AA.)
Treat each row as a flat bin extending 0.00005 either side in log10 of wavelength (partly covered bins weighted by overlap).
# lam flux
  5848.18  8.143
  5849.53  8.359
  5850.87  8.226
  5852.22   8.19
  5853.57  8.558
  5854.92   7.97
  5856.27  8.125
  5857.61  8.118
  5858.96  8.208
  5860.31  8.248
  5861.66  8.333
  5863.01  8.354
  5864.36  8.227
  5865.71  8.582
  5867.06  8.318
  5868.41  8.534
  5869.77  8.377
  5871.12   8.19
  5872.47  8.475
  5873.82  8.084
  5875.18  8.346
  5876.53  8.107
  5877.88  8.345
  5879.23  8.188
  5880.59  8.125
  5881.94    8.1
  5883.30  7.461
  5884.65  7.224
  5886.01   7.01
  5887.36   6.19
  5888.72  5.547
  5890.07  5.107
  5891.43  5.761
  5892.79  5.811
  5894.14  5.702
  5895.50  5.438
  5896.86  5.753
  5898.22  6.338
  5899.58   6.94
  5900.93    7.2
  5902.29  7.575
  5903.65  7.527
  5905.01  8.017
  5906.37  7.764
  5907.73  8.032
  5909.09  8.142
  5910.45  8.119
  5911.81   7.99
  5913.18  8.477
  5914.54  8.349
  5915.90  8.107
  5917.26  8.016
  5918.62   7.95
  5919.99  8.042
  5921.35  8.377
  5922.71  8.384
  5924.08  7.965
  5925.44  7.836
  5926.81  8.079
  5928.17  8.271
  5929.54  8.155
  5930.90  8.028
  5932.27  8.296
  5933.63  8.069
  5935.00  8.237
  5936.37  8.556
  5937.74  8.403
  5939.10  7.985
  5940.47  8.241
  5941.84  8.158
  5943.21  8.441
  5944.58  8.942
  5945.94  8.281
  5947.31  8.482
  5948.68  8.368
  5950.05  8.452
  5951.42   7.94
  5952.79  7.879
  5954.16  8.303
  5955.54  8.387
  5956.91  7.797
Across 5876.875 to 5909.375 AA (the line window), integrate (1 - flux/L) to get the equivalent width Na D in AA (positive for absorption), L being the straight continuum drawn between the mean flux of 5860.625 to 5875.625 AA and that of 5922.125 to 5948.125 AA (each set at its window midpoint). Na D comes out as 5.2 AA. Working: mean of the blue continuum 8.34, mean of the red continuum 8.25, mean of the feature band 6.97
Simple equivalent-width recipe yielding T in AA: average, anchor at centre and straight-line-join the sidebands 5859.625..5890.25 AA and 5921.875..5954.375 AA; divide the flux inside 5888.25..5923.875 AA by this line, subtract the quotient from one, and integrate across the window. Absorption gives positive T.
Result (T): 3.4 AA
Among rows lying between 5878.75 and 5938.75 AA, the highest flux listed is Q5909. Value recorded 8.556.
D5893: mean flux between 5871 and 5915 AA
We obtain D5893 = 7.3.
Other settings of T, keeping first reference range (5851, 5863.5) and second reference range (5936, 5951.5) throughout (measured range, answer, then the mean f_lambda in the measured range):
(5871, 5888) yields 0.9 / 7.83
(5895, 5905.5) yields 1.8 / 6.85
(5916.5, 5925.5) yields 0.3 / 8.1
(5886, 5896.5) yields 3.2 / 5.74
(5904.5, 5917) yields 0.3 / 8.11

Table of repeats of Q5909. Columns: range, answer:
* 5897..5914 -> 8.477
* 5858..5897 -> 8.582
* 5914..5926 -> 8.384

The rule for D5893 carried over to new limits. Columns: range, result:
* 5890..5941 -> 7.64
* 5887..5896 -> 5.64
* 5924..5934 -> 8.1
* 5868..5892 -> 7.5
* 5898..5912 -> 7.64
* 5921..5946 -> 8.25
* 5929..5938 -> 8.24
